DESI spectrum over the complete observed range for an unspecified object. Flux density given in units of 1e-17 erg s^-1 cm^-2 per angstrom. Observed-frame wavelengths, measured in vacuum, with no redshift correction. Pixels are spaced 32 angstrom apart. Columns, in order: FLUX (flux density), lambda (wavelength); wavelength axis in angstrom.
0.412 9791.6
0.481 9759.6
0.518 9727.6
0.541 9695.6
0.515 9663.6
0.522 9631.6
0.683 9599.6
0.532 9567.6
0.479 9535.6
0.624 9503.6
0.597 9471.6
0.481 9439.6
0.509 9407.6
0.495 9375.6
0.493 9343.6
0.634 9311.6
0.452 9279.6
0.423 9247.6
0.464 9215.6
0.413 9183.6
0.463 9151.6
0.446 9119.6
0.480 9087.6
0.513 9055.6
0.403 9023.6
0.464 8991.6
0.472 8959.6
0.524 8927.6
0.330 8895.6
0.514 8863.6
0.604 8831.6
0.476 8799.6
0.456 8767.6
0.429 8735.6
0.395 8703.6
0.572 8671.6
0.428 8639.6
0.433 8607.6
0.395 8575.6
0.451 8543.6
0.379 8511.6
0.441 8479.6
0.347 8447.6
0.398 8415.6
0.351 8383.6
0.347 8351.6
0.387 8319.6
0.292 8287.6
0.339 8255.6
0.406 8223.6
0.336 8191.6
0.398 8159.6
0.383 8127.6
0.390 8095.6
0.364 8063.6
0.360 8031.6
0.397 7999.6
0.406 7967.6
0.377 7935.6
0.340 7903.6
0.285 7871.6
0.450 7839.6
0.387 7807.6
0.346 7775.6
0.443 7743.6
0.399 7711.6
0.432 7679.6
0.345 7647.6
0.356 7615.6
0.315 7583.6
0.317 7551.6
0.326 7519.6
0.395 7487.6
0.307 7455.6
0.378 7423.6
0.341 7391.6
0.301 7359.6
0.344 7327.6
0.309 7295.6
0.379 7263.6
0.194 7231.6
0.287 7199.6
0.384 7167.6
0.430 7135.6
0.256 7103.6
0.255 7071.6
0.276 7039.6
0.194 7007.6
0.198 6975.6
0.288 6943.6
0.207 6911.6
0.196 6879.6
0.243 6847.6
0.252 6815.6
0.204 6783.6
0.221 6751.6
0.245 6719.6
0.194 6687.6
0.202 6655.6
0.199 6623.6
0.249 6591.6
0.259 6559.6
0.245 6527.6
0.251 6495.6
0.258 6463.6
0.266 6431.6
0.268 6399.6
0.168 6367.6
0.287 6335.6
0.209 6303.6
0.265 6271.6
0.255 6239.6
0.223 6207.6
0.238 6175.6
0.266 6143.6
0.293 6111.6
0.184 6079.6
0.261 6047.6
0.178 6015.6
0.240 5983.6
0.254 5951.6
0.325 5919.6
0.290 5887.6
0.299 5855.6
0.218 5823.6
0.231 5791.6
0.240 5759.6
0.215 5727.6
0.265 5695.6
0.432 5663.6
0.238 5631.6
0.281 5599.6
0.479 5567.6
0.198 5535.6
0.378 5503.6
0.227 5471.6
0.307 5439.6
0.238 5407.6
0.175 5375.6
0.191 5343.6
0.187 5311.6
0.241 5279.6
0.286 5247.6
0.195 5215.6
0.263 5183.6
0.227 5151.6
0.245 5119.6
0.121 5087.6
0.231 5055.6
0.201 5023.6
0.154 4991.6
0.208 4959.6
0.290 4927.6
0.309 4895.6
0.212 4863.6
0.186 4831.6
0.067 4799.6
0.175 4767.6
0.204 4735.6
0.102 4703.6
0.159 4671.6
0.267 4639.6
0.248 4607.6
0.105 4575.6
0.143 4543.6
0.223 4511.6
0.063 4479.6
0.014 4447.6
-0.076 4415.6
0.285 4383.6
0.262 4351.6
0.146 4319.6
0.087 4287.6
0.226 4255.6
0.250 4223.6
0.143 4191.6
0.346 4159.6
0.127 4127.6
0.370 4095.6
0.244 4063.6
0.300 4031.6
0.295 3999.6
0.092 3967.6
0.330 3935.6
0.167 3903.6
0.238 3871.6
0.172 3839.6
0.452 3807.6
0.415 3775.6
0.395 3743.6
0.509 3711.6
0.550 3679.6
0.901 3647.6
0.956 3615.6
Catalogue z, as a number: 0.92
